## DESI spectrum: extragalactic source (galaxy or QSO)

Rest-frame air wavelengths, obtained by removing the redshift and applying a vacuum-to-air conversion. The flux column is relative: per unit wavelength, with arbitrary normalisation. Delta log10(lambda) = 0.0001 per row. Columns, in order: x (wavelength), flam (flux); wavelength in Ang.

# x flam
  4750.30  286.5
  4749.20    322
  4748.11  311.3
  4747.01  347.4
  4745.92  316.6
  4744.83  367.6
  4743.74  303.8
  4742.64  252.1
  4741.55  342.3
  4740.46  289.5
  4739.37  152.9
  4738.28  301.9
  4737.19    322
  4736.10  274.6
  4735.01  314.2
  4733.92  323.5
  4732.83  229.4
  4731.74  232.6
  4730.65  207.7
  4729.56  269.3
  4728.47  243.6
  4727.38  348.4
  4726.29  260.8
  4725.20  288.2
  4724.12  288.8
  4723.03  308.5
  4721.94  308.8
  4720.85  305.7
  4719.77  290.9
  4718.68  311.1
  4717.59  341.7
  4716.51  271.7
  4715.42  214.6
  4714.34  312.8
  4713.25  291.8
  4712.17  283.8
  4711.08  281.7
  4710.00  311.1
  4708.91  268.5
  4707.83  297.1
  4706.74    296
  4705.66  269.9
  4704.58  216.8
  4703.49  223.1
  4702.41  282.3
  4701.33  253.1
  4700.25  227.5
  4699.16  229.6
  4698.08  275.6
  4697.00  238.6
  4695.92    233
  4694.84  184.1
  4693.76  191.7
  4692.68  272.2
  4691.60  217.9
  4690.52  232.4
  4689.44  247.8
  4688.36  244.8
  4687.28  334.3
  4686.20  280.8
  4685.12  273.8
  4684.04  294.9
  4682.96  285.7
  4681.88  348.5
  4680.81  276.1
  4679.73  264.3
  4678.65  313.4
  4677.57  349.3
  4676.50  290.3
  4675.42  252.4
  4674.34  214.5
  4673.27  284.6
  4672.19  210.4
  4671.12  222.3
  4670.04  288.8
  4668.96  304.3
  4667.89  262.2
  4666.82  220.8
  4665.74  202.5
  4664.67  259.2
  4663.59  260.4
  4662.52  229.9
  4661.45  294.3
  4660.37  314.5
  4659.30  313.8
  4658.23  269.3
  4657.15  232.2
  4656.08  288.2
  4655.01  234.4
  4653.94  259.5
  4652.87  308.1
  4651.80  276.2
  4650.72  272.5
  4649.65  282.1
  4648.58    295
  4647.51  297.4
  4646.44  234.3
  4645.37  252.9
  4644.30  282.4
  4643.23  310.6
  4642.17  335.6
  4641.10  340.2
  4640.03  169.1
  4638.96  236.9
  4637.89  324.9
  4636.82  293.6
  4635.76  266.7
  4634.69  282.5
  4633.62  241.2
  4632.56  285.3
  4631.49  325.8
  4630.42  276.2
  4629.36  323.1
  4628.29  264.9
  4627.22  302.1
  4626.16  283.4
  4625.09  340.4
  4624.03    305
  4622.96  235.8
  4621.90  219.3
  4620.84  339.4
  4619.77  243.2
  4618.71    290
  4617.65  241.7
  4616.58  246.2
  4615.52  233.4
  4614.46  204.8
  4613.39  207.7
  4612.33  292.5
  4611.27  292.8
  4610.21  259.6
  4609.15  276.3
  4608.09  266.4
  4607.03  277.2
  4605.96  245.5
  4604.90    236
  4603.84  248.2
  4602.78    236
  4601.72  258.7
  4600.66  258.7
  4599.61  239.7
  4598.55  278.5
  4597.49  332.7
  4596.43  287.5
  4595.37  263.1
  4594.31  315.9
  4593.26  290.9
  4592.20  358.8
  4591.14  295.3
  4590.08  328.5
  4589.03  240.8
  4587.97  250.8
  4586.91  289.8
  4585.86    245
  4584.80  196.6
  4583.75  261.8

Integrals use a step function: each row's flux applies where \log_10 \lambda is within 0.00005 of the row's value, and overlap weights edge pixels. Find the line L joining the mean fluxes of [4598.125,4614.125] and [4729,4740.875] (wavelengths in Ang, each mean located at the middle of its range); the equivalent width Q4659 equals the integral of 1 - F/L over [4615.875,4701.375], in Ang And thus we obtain -3.1 Ang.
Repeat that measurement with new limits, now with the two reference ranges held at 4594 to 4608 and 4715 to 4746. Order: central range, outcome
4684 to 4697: 1.4 Ang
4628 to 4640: -0.4 Ang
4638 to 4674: 0.8 Ang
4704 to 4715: 0.0 Ang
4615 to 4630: -0.4 Ang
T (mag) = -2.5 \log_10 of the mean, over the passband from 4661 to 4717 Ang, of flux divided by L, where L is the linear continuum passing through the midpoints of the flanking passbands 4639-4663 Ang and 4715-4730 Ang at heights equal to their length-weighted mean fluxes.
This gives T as 0.08 mag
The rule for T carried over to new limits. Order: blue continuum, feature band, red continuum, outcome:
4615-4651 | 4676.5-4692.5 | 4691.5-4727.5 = -0.039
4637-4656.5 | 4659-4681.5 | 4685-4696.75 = -0.032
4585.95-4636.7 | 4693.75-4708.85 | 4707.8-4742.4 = 0.143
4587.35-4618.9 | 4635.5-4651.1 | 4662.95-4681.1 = -0.060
